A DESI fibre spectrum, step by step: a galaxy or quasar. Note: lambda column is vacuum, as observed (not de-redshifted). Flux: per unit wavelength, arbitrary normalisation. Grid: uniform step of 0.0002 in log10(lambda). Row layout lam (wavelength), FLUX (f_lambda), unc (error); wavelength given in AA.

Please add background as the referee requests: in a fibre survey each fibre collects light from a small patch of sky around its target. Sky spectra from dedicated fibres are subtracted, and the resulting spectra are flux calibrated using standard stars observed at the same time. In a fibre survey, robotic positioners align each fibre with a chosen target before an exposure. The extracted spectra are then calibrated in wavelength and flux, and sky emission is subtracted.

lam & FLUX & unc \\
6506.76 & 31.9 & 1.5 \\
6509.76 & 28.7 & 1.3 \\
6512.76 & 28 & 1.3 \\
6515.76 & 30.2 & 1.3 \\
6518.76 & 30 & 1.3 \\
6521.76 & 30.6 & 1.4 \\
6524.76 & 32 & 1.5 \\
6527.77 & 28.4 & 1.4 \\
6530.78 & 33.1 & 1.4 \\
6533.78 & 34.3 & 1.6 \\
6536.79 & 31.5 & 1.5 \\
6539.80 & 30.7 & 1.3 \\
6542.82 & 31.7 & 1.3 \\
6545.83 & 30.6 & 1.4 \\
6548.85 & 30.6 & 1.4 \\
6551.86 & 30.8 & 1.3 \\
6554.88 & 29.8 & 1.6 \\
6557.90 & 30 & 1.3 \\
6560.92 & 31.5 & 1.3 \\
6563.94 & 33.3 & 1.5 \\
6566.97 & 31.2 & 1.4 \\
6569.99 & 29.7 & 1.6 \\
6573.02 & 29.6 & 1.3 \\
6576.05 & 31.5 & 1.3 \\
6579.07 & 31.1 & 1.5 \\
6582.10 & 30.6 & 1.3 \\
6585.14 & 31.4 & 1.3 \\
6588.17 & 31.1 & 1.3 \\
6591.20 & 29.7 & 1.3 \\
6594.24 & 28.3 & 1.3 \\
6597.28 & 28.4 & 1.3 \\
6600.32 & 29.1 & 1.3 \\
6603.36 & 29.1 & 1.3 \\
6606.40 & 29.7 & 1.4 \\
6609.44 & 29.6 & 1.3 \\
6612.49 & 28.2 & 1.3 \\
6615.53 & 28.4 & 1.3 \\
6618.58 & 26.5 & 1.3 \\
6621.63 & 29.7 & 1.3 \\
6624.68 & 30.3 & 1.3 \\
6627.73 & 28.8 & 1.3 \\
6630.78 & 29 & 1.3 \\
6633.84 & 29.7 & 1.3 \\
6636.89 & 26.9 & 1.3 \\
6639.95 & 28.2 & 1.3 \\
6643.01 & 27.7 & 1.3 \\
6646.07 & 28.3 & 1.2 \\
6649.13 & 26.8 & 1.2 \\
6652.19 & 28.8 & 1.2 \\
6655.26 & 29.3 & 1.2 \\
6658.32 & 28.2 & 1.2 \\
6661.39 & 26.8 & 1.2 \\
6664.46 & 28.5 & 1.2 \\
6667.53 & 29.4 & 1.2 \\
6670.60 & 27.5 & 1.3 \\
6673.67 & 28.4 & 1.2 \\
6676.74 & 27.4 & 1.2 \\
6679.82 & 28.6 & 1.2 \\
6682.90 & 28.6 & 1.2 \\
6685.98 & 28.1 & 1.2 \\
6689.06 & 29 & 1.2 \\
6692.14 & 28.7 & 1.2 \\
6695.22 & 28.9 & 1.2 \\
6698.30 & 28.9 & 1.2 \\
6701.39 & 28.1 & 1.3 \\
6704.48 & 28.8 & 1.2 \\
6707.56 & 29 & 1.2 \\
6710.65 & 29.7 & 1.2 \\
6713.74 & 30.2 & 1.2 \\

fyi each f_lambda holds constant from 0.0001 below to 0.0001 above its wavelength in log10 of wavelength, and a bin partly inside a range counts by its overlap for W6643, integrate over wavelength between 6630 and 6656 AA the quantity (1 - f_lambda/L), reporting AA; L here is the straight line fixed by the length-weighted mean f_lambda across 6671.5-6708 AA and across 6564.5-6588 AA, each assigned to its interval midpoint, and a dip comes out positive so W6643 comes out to 1.1 AA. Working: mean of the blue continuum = 30.9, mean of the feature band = 28.2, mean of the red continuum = 28.5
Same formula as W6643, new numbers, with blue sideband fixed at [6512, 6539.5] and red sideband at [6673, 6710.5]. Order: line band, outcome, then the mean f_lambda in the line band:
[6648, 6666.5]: 0.61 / 28.1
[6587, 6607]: 0.44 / 29.3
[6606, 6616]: 0.27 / 29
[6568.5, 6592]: -0.33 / 30.6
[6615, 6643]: 0.88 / 28.6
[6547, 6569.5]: -0.33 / 31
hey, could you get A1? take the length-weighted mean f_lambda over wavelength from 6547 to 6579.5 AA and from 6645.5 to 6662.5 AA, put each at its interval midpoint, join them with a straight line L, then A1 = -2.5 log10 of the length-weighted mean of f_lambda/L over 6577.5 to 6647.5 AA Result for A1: 0.01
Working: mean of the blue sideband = 30.8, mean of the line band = 29.1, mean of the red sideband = 28.1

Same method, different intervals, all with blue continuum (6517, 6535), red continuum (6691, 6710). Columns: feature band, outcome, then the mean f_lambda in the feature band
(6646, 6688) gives 0.04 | 28.2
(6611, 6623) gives 0.07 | 28.2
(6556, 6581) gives -0.01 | 31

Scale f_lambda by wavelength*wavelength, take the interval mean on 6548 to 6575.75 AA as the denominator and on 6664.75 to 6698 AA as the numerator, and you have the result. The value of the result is 0.96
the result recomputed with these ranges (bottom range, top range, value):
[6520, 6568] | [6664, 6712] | 0.96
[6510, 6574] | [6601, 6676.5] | 0.95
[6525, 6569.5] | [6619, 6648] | 0.94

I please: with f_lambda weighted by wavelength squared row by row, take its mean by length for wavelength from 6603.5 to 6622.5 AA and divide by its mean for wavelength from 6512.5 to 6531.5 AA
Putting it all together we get 0.97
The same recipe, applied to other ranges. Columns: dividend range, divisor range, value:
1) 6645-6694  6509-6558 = 0.96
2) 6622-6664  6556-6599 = 0.95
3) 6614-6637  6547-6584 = 0.95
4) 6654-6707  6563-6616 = 0.97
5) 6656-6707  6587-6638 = 1.00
